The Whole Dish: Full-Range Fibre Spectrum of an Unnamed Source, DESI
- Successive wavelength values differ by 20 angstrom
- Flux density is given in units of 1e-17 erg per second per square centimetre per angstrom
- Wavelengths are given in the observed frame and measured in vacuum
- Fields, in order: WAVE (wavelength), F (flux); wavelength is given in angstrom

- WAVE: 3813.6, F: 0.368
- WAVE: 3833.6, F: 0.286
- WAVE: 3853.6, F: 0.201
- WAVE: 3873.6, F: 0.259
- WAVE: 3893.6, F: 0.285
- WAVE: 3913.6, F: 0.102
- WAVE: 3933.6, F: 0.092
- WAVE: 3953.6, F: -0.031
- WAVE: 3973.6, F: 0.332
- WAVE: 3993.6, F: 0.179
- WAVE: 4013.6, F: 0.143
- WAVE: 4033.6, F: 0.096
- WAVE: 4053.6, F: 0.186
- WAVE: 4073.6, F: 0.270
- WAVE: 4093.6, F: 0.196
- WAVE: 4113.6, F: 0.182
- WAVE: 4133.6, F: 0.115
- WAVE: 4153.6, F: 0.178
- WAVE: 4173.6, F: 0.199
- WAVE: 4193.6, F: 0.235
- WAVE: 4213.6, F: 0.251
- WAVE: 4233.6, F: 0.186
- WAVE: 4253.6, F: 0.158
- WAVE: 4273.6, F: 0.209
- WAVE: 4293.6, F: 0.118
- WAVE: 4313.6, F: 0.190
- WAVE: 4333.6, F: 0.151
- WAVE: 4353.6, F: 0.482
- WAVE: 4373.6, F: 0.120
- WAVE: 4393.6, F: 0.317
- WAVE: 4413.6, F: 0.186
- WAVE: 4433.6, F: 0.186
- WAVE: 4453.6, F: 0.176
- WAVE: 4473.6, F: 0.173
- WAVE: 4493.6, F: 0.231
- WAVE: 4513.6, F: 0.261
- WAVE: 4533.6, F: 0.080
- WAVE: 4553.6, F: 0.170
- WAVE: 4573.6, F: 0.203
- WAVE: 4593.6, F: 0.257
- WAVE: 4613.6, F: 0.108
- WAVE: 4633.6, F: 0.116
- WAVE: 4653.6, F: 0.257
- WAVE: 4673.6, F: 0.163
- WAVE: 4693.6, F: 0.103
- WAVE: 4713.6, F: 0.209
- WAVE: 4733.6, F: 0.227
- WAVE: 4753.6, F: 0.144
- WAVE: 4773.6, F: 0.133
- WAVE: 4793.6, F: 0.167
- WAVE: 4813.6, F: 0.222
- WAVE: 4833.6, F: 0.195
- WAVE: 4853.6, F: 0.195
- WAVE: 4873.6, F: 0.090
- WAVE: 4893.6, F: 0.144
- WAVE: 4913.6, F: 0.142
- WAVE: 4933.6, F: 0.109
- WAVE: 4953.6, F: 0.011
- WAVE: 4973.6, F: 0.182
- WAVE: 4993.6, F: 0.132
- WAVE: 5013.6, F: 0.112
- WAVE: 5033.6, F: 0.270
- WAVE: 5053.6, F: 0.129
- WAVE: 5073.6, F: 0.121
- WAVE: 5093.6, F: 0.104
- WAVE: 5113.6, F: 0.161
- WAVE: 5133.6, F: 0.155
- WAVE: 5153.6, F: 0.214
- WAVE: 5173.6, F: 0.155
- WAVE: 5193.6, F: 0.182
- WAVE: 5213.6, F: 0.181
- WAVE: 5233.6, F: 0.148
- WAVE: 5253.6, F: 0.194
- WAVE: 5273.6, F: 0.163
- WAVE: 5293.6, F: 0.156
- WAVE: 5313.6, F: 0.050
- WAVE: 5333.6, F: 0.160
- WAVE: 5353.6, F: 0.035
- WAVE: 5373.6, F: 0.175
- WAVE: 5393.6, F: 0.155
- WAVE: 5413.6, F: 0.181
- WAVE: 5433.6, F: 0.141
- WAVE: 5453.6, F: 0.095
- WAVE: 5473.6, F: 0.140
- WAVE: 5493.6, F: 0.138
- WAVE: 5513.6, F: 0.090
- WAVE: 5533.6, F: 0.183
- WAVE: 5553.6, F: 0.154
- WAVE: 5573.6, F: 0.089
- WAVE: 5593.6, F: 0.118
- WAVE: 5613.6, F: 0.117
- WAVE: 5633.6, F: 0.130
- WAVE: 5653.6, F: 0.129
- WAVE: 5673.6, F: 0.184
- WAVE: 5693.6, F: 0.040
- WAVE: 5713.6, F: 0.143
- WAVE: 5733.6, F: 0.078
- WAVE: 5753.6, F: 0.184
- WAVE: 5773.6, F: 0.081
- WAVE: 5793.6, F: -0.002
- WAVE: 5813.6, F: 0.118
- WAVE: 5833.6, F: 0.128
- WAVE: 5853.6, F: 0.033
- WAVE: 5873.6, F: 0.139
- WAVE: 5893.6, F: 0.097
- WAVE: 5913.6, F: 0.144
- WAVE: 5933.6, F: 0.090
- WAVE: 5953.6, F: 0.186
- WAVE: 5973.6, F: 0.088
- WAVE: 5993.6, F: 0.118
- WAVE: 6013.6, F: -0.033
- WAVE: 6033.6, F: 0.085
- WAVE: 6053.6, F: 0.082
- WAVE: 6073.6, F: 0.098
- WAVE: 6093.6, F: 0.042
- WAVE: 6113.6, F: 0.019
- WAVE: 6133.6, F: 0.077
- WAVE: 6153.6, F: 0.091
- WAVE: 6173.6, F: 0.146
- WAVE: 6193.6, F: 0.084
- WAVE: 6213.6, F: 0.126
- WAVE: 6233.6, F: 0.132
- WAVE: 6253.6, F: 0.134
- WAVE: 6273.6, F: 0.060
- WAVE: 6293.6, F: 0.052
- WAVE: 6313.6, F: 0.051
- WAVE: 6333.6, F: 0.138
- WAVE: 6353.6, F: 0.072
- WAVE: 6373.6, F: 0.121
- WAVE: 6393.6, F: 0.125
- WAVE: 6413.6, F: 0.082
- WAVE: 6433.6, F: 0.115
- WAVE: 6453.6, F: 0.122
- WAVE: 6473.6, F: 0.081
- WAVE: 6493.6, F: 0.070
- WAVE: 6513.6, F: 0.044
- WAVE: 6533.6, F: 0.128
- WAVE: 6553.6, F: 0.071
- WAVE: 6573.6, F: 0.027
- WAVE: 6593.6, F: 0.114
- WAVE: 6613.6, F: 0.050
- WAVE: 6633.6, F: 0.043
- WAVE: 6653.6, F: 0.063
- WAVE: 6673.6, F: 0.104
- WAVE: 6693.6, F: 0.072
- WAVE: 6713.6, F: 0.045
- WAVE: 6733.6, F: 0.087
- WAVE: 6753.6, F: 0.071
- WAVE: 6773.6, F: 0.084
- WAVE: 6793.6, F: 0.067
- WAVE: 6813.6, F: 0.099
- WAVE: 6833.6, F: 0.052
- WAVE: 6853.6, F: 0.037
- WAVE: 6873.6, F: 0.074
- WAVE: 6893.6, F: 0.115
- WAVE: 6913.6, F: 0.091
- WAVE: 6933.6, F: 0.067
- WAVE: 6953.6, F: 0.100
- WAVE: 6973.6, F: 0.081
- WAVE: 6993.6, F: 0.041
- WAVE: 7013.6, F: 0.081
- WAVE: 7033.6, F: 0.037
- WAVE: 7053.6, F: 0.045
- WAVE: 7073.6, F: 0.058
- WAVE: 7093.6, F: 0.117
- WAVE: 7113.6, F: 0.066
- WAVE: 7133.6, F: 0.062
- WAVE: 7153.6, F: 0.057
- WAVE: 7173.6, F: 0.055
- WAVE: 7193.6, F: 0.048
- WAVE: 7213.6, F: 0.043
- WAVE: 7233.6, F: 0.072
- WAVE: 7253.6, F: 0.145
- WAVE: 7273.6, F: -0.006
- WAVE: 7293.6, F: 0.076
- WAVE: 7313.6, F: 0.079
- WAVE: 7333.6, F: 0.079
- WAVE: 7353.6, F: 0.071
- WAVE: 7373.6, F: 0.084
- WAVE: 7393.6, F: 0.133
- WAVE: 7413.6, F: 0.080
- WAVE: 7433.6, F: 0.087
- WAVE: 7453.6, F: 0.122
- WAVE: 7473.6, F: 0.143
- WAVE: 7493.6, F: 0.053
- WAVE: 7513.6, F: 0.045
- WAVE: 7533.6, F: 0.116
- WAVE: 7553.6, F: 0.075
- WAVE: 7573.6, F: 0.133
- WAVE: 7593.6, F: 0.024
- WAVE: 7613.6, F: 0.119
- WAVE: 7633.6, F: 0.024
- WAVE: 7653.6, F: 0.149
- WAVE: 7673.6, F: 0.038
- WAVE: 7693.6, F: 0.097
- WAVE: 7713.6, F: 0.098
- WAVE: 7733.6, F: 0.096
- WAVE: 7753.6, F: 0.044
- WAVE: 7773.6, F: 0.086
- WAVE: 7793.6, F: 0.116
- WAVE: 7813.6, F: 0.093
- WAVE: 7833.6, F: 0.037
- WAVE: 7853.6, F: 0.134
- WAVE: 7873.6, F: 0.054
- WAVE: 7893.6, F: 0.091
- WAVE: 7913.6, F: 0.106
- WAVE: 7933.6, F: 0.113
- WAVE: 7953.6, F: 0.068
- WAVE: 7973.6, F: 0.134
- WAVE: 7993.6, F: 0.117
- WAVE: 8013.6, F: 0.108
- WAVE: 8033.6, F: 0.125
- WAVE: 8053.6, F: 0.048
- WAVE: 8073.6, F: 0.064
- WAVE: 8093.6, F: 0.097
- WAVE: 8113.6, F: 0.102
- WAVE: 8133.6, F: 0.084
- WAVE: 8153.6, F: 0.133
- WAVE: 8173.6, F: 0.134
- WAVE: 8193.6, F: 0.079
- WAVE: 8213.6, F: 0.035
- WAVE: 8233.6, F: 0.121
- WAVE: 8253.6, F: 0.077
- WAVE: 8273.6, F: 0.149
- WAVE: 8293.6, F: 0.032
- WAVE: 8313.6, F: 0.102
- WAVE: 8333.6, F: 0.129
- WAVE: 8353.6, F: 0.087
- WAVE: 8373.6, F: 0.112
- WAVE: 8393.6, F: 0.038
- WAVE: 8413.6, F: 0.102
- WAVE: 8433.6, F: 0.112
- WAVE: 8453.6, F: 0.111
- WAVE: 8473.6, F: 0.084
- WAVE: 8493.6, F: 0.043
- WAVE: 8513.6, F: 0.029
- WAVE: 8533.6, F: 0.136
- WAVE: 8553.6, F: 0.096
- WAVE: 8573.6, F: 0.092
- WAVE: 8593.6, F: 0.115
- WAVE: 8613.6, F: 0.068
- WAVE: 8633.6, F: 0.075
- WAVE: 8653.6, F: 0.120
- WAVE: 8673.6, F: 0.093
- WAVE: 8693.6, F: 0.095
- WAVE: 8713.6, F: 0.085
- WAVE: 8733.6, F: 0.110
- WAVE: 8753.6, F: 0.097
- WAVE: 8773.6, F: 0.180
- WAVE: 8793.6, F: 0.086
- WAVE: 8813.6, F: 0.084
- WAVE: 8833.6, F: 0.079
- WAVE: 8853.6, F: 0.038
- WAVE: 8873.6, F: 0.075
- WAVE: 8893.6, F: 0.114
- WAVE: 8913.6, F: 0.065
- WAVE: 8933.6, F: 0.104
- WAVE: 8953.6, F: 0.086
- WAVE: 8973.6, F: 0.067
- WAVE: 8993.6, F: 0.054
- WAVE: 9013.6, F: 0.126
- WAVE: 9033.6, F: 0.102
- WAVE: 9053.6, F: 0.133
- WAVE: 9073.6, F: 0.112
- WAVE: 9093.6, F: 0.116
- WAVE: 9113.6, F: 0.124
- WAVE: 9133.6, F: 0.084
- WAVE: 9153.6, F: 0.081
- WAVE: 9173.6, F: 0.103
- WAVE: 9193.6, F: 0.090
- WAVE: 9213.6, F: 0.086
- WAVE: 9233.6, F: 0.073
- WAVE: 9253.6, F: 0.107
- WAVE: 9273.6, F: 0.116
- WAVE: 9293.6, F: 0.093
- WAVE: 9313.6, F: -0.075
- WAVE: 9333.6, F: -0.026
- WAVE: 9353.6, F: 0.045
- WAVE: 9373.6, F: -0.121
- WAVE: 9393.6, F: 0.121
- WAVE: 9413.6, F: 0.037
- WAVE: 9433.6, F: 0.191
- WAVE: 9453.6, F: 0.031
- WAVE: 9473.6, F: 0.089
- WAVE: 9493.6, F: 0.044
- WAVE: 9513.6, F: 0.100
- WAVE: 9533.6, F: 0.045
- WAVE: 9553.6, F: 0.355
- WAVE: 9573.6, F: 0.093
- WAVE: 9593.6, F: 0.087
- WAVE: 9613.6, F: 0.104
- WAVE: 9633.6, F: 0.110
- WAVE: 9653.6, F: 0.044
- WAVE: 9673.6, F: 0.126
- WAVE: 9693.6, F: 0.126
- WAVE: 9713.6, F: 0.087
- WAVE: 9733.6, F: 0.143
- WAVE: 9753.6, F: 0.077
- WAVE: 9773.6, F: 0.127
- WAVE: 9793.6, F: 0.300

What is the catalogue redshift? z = 1.564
